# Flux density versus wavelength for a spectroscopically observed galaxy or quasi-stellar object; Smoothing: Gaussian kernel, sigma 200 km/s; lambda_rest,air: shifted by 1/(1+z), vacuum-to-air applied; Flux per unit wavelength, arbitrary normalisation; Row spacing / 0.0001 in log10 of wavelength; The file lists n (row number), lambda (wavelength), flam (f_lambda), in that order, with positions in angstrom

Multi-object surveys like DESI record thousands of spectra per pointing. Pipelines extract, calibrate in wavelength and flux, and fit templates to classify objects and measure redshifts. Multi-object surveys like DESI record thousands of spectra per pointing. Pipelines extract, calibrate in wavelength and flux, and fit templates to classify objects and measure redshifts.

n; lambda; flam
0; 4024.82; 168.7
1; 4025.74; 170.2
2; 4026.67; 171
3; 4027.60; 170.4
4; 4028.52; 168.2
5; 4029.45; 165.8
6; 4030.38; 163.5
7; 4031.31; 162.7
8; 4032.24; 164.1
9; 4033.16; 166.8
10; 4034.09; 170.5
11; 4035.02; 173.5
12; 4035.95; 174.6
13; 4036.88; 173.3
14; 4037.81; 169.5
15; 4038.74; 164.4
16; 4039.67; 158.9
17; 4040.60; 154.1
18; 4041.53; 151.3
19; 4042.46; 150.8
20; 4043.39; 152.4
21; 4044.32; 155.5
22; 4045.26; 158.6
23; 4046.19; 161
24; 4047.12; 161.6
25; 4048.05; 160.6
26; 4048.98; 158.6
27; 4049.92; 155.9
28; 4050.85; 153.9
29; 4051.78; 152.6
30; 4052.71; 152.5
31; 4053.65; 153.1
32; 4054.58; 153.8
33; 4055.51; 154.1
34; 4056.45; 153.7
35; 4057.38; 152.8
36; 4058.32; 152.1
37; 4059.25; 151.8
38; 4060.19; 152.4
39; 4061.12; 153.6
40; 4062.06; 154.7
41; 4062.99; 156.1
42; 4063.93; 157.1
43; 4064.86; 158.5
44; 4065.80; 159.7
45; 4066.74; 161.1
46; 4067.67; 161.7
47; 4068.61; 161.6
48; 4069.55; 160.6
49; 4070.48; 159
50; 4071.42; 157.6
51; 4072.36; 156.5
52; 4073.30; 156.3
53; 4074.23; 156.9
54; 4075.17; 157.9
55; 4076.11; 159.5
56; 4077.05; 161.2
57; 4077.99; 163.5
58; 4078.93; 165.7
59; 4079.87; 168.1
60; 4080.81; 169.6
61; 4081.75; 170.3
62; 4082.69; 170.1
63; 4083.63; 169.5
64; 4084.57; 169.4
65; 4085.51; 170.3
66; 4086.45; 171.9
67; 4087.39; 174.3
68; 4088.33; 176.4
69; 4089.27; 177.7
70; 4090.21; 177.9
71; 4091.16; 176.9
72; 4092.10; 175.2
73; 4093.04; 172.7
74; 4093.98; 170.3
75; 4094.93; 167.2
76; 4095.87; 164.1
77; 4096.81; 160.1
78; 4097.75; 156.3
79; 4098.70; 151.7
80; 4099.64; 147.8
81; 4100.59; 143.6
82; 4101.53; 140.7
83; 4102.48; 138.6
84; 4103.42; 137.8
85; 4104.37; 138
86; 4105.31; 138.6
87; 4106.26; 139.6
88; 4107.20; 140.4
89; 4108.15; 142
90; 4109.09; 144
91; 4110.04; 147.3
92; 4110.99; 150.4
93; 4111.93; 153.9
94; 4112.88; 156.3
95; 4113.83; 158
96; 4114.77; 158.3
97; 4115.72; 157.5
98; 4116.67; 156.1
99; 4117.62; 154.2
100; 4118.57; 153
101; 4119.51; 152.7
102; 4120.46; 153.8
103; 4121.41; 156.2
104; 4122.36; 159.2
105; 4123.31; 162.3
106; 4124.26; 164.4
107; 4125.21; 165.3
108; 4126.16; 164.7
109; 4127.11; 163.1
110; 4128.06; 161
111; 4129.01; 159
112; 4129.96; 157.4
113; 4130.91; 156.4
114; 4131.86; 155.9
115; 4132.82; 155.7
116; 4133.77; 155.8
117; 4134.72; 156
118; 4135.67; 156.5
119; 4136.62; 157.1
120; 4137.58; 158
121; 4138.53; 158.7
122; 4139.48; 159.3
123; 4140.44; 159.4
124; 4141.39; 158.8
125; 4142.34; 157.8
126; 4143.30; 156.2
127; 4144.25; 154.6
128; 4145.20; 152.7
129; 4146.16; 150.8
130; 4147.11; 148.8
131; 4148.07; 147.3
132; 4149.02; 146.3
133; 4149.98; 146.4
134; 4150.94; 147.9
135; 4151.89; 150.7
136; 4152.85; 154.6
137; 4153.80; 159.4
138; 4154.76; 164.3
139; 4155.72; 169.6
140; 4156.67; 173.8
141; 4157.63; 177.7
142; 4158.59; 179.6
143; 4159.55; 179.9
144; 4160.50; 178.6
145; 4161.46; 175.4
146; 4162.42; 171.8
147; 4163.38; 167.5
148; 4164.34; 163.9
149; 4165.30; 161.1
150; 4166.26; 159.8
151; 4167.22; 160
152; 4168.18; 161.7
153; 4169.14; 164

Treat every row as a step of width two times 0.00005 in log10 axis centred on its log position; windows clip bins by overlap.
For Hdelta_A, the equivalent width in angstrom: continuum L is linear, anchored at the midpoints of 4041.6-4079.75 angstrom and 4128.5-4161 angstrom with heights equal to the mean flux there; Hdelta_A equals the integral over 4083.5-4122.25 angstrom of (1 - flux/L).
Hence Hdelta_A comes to 0.2 angstrom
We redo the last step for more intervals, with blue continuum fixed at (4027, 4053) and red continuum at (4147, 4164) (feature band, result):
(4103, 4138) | 1.9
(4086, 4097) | -0.7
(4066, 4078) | 0.2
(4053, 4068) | 0.6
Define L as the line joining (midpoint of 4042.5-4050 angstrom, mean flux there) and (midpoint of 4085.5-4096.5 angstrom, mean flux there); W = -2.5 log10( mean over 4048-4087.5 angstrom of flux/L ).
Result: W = 0.036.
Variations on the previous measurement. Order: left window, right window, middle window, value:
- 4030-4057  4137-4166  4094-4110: 0.091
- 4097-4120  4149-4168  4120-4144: -0.018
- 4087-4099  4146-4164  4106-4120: 0.110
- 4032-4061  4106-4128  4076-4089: -0.082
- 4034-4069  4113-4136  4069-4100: -0.051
